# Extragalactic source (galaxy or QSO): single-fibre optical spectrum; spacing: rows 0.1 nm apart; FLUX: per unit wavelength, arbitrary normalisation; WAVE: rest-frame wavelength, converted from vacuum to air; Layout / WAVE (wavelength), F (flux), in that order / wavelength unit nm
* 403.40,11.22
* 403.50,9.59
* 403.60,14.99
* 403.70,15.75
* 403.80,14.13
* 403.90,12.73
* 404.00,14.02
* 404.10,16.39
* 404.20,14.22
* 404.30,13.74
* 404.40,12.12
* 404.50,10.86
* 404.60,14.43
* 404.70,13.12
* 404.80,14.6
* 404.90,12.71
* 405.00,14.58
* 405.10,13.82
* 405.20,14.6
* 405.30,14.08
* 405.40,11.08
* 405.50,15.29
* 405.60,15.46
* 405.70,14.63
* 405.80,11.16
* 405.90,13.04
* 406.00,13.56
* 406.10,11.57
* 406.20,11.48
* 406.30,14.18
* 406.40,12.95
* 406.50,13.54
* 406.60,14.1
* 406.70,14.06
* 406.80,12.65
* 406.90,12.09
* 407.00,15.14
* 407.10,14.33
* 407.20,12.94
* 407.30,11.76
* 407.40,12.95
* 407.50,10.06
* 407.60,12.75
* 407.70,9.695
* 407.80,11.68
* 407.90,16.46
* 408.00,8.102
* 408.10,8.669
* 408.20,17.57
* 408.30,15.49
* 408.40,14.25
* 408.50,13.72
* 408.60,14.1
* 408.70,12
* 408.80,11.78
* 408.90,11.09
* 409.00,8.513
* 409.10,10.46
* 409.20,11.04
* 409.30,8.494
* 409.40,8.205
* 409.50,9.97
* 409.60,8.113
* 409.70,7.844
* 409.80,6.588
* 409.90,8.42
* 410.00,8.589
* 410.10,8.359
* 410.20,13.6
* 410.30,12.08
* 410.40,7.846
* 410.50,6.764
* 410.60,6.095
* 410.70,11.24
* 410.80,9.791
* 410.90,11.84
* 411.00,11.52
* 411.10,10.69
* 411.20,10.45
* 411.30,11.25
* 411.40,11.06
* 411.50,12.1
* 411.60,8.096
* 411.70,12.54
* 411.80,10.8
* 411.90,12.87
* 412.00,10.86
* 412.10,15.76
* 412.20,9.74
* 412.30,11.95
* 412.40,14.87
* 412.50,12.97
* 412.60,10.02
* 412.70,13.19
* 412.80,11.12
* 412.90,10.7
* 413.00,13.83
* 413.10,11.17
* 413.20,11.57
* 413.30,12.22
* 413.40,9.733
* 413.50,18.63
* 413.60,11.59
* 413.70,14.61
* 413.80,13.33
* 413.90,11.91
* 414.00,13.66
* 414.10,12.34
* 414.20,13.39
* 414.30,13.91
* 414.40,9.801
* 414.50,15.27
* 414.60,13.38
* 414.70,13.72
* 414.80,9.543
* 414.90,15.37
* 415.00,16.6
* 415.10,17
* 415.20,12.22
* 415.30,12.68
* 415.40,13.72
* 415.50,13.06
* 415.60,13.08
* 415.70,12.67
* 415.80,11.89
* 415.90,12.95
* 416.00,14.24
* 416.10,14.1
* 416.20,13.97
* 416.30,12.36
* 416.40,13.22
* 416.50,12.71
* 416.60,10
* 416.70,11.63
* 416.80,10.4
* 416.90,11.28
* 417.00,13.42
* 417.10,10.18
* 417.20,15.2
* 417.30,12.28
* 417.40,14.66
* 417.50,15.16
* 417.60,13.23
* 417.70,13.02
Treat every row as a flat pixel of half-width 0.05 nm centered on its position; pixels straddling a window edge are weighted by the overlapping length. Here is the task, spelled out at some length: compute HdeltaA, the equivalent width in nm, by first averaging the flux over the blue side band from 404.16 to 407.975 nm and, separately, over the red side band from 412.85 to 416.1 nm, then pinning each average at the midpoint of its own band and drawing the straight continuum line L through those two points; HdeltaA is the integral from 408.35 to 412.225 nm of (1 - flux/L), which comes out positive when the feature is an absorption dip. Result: 0.79 nm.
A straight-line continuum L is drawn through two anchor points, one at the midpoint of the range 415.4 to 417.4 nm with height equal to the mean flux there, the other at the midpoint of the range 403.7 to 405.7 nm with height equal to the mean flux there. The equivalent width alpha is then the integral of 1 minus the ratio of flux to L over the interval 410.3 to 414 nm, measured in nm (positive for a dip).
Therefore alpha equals 0.43 nm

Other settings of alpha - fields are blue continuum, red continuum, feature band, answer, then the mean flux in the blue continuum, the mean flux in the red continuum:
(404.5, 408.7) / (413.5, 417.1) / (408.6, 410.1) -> 0.42 nm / 13.2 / 13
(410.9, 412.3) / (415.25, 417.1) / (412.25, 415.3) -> -0.26 nm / 11.4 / 12.6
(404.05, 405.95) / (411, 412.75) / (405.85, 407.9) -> 0.05 nm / 13.7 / 11.7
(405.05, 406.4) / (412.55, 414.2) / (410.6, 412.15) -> 0.18 nm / 13.4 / 12.5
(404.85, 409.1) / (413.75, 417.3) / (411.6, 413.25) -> 0.12 nm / 12.9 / 13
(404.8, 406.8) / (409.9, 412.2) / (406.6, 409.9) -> 0.15 nm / 13.5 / 10.6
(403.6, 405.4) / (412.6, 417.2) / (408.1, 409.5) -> 0.16 nm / 13.8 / 12.8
